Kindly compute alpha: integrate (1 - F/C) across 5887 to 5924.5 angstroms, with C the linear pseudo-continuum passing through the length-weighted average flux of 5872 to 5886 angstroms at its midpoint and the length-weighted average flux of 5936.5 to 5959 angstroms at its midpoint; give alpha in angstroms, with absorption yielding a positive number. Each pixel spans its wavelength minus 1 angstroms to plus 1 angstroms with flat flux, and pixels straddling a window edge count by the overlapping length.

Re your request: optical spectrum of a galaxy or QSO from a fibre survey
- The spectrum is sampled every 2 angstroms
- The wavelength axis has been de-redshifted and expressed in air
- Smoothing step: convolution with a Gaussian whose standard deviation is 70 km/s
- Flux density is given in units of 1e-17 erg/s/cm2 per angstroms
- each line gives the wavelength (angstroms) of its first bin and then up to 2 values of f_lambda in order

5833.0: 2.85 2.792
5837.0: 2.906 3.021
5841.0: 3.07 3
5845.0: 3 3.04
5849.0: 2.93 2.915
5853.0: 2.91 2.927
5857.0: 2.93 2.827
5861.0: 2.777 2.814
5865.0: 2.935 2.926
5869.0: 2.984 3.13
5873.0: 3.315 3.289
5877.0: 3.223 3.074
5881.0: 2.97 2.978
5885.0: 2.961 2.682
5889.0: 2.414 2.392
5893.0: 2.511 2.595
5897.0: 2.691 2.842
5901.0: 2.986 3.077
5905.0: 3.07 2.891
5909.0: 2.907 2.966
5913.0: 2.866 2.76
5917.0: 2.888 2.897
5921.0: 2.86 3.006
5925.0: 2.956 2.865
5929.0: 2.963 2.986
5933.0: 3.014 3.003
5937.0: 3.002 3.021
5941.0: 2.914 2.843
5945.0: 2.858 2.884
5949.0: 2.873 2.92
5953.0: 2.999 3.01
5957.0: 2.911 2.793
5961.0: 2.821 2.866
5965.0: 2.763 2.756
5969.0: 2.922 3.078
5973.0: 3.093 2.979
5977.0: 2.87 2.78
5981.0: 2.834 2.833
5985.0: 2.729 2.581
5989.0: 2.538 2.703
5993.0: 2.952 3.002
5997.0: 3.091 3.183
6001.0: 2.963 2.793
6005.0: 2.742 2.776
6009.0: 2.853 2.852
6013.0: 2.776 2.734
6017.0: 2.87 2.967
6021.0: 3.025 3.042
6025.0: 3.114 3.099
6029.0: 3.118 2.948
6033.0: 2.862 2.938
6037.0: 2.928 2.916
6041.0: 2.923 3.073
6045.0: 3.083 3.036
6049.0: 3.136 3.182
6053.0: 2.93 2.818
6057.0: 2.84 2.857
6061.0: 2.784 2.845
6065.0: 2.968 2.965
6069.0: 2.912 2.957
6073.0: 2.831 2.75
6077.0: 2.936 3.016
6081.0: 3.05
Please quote 2.8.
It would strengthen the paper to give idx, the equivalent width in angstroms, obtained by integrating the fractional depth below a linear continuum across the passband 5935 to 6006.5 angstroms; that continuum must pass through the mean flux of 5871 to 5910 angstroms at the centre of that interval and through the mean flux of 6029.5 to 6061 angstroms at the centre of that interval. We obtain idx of 1.1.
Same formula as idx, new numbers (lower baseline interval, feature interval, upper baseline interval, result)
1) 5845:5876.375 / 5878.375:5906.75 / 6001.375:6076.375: 1.61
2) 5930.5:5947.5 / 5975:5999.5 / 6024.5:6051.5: 1.18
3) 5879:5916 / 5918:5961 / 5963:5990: -1.63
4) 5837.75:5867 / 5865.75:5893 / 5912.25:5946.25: -0.02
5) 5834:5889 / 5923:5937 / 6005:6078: -0.08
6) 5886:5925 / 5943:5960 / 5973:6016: -0.46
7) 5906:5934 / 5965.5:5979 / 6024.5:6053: 0.15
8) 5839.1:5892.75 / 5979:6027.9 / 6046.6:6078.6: 0.84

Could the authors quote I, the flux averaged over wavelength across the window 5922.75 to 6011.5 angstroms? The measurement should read 2.89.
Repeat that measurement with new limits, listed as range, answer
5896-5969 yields 2.91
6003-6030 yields 2.92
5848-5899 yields 2.88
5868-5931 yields 2.9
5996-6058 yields 2.96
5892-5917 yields 2.85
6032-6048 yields 2.97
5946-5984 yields 2.89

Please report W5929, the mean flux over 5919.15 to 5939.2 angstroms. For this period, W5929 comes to 2.96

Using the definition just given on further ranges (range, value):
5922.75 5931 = 2.95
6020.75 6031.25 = 3.07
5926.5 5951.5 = 2.94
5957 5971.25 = 2.85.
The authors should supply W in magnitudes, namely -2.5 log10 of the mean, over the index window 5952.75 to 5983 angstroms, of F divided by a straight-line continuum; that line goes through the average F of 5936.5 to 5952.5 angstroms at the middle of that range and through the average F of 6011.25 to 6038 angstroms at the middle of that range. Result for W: 0.01 mag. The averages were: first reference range 2.91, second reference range 2.95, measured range 2.89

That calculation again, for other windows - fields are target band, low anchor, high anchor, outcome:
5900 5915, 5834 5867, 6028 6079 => -0.01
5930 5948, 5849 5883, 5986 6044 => 0.00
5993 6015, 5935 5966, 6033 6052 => 0.03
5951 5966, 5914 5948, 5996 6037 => 0.02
